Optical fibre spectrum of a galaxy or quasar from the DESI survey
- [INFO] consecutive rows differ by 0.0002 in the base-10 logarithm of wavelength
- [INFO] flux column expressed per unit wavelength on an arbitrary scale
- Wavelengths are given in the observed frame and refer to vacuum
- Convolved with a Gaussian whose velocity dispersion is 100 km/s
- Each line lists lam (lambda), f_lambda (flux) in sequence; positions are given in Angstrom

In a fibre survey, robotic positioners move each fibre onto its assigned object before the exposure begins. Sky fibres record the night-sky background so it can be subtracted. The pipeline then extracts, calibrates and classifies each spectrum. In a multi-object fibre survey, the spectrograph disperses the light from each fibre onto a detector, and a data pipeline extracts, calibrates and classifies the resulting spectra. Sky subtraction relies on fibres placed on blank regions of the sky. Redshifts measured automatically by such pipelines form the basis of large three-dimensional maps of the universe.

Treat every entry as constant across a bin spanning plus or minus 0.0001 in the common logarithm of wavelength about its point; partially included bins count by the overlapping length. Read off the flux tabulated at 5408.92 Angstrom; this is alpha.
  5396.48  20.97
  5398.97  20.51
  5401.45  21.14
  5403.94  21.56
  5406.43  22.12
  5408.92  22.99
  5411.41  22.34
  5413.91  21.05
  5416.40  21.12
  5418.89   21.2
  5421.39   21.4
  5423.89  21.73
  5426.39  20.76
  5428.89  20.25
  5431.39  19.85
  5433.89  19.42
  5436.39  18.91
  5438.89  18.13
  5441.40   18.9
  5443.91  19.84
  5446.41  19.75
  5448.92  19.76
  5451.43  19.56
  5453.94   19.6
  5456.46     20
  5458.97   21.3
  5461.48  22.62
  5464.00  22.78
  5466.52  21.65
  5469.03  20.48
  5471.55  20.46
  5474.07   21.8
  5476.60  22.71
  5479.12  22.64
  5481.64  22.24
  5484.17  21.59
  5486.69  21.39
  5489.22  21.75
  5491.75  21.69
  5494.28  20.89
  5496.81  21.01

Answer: 22.99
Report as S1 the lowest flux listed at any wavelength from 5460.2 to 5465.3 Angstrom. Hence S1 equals 22.62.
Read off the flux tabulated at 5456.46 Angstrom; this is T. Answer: 20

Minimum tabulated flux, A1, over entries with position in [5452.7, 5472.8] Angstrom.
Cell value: 19.6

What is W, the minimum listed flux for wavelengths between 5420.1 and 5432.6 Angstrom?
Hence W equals 19.85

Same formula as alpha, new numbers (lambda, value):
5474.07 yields 21.8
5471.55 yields 20.46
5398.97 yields 20.51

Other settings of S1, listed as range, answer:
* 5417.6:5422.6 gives 21.2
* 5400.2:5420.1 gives 21.05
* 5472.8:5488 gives 21.39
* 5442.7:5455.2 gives 19.56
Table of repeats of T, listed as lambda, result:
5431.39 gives 19.85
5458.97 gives 21.3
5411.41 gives 22.34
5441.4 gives 18.9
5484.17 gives 21.59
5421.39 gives 21.4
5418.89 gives 21.2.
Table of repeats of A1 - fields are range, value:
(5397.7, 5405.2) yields 20.51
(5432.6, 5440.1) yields 18.13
